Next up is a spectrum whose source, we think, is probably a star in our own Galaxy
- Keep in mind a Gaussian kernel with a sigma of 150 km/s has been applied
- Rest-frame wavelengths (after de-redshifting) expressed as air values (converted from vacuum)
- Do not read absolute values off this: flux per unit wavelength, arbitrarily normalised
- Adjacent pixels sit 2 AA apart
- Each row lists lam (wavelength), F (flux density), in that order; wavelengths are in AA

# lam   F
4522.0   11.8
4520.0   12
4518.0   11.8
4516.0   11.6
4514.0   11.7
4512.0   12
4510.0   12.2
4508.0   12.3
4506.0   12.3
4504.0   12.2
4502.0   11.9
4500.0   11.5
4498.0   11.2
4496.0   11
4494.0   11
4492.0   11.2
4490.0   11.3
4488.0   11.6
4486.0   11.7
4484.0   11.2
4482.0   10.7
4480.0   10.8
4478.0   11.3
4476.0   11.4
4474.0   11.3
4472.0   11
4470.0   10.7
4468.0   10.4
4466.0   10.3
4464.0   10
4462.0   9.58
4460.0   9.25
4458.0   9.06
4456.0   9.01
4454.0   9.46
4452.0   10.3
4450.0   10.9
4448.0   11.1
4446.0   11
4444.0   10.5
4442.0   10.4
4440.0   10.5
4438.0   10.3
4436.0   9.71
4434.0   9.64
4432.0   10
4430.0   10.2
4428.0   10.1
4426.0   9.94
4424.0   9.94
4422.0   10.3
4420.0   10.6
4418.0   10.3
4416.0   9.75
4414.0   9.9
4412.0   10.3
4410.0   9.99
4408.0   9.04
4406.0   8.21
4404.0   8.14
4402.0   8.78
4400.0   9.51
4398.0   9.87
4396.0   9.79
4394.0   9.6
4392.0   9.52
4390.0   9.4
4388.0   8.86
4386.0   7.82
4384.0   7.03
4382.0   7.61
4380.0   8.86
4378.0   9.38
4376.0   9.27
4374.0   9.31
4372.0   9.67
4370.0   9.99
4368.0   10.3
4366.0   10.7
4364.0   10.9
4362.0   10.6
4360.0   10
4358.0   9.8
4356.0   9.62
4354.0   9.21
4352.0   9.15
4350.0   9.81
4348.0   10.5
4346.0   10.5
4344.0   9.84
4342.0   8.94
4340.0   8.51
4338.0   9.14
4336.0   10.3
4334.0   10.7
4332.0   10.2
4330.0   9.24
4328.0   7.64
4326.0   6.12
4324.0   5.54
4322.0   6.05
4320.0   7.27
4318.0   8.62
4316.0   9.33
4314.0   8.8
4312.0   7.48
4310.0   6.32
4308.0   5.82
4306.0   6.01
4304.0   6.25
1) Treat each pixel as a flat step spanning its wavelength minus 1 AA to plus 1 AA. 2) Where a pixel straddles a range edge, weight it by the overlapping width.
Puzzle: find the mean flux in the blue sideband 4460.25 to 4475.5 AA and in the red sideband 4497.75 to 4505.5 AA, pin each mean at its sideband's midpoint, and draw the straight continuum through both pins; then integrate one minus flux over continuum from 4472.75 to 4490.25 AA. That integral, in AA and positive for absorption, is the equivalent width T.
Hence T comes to -0.4 AA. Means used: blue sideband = 10.4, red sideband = 11.8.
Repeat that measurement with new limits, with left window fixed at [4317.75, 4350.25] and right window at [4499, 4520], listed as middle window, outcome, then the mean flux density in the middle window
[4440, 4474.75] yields 2.4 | 10.3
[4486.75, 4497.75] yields 0.4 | 11.2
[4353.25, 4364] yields -0.9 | 9.96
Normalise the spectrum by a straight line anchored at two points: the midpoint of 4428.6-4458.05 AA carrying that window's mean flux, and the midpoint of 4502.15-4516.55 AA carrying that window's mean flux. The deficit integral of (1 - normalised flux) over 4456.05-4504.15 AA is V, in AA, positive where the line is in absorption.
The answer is 1.67 AA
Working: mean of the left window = 10.2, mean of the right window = 12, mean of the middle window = 10.8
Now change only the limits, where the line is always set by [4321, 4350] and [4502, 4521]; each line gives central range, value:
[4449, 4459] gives 1.1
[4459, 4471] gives 1.2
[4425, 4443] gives 0.9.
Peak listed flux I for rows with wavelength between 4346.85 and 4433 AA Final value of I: 10.9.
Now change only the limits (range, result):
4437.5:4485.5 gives 11.4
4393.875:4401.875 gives 9.87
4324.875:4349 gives 10.7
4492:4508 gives 12.3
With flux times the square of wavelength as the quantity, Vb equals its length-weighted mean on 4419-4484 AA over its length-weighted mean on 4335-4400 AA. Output 1.13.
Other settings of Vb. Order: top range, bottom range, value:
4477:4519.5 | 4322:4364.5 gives 1.34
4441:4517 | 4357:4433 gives 1.19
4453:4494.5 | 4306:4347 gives 1.37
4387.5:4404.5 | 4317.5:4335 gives 1.22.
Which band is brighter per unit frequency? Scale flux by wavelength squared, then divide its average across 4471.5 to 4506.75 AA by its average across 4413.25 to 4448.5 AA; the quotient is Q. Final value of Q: 1.14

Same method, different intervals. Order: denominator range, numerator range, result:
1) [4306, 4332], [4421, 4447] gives 1.45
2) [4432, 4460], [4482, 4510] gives 1.17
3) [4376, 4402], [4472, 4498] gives 1.31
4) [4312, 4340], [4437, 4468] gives 1.28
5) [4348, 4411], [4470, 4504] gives 1.26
